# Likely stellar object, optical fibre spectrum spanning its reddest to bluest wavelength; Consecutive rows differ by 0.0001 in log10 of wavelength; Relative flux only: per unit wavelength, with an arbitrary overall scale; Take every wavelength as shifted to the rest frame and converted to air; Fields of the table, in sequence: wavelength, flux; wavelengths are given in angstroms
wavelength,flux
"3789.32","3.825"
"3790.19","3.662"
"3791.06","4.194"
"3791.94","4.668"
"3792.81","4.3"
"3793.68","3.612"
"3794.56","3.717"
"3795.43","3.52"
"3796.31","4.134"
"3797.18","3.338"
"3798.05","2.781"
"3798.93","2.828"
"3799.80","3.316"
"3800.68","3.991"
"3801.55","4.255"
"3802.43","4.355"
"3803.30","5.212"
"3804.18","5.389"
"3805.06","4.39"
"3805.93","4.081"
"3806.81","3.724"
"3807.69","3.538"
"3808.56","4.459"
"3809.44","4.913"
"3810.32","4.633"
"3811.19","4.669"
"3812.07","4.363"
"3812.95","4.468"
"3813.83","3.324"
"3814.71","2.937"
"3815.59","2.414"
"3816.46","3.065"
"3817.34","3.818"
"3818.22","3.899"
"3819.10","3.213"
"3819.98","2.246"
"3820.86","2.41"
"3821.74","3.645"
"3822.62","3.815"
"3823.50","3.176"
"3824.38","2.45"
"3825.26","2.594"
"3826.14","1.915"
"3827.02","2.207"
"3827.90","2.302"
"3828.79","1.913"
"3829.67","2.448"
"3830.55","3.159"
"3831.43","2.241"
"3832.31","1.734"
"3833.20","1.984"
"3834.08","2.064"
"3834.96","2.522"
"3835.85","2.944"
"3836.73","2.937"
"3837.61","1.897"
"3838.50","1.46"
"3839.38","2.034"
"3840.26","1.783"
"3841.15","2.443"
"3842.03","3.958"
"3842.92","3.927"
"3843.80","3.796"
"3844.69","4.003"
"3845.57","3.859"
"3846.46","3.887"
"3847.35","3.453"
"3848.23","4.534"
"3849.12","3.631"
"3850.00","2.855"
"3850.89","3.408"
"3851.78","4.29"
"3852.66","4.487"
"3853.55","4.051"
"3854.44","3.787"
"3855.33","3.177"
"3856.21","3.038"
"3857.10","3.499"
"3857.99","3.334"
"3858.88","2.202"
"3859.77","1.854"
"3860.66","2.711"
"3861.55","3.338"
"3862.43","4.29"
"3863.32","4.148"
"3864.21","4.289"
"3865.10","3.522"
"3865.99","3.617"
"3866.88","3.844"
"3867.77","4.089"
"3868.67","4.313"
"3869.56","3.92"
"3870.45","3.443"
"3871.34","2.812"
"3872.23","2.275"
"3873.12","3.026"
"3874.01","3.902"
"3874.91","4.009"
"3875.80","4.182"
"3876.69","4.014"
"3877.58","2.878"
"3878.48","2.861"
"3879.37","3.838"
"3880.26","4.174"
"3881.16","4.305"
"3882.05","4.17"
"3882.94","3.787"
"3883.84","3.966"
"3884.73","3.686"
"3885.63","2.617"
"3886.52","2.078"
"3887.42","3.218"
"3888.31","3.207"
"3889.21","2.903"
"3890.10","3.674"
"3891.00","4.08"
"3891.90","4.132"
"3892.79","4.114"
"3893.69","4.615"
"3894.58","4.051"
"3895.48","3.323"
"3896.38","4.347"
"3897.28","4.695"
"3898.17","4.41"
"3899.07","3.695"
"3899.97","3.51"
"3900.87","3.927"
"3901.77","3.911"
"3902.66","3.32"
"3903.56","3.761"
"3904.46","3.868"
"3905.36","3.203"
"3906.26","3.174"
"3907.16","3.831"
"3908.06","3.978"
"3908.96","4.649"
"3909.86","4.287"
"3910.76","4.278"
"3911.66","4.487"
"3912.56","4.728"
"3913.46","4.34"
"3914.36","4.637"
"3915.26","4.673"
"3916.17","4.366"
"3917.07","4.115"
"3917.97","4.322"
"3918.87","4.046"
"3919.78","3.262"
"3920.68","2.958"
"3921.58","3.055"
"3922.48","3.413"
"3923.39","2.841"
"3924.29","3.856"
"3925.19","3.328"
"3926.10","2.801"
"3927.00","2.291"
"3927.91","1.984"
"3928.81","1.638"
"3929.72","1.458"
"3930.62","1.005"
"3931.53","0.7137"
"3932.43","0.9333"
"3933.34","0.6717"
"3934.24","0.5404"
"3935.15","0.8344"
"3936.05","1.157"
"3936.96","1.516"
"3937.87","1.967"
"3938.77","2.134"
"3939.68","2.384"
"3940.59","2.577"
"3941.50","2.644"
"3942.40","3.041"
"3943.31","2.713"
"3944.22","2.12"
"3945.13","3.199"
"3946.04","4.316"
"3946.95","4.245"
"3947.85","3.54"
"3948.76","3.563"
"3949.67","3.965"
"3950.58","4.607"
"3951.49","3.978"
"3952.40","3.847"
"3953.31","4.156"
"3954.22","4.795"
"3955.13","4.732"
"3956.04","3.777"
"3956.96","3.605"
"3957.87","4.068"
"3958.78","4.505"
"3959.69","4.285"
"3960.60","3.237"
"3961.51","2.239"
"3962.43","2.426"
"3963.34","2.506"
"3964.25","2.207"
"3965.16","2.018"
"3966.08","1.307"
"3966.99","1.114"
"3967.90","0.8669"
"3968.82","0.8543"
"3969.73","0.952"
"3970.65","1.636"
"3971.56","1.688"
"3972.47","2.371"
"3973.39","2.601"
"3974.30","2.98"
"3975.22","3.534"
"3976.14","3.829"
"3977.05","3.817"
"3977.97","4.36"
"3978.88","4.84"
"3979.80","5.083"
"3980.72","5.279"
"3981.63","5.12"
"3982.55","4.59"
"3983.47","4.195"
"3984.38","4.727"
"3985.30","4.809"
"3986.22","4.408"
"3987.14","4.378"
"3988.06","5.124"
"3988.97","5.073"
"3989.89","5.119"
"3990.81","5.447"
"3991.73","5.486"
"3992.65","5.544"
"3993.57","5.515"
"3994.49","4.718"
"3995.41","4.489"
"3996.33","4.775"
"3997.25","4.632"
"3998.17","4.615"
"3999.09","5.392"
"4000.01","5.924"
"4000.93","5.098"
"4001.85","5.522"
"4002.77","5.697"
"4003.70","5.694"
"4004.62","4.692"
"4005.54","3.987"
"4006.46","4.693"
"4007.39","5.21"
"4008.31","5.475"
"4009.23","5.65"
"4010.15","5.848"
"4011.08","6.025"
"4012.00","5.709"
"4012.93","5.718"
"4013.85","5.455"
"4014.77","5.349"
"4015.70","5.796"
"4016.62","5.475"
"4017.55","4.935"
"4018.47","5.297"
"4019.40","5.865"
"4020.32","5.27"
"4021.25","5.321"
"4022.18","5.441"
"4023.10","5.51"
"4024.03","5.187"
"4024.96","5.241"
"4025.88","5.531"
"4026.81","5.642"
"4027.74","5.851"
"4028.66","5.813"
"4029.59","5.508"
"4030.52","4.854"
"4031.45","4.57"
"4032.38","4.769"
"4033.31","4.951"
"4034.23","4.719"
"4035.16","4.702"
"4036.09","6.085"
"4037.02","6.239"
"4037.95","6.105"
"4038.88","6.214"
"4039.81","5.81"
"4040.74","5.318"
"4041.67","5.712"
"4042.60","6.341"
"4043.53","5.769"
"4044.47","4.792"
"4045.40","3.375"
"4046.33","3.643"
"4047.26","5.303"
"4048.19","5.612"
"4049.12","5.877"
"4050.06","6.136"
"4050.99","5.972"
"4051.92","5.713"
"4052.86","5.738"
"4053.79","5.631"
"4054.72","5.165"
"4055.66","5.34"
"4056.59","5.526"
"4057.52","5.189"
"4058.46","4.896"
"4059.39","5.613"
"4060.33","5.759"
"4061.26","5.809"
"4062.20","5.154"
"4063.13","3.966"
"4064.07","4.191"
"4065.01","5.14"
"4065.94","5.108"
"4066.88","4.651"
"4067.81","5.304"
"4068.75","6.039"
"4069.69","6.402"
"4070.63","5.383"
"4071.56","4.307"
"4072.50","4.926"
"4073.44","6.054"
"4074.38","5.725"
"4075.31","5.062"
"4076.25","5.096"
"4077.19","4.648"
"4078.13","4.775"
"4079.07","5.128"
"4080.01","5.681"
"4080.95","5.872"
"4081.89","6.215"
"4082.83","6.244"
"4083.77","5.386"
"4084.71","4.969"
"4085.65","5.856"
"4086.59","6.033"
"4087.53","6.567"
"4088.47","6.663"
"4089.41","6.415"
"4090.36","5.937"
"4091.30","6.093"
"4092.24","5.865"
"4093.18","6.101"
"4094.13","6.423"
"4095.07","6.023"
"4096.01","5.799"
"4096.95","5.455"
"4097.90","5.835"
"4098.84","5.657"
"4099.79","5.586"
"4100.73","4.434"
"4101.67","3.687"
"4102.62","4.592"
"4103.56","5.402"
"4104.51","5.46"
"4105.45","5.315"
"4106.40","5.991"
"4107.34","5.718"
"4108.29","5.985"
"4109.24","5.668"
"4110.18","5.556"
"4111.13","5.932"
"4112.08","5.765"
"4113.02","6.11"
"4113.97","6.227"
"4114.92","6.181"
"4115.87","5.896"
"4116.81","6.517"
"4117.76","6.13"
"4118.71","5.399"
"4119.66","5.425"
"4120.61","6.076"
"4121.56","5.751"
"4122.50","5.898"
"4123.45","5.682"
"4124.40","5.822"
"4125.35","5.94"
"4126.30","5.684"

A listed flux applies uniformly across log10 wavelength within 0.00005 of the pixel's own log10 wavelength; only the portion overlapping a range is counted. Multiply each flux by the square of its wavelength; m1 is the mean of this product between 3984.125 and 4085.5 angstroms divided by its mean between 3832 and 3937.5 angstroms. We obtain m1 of 1.73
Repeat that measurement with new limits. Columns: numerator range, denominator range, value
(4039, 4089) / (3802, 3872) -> 1.82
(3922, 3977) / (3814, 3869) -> 0.90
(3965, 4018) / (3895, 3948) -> 1.47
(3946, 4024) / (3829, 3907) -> 1.34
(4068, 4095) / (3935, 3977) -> 2.12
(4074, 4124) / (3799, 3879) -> 1.93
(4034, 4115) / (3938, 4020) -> 1.40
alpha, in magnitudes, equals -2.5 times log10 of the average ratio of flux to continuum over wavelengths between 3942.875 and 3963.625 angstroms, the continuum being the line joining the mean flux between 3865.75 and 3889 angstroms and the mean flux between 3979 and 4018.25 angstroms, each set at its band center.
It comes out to 0.23 mag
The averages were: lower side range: 3.54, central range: 3.68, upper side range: 5.15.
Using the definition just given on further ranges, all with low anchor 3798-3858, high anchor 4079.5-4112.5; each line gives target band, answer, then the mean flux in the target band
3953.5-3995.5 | 0.25 mag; 3.7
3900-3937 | 0.30 mag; 3.1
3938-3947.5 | 0.44 mag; 2.91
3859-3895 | 0.05 mag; 3.59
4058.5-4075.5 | 0.04 mag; 5.25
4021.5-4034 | -0.04 mag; 5.29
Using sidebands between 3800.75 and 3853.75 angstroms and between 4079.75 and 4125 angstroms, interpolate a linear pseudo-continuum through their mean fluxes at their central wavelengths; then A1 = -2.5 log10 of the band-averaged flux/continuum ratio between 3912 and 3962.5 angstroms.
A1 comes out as 0.36 mag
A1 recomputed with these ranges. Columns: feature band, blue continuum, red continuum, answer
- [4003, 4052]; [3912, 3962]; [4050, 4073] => -0.151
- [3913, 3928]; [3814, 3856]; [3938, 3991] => -0.090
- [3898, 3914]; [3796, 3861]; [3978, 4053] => 0.041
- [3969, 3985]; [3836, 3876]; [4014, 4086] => 0.280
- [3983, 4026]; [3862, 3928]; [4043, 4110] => -0.096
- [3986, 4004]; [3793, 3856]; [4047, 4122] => -0.071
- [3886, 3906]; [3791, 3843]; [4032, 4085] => 0.068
